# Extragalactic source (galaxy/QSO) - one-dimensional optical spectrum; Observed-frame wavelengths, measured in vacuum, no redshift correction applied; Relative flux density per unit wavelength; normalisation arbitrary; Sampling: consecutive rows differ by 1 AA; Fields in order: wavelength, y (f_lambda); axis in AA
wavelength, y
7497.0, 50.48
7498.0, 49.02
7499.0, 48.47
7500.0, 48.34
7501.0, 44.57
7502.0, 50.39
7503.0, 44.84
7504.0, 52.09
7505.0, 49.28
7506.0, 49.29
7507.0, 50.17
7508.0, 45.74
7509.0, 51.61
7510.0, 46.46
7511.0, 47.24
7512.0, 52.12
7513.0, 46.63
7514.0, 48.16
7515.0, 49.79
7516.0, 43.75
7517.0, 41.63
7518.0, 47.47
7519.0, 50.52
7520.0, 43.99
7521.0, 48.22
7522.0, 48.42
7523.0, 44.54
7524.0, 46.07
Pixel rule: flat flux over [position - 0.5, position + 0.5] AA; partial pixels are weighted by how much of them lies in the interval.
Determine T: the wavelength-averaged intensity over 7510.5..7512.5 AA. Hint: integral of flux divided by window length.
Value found 49.7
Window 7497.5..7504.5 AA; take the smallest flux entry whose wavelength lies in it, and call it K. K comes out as 44.57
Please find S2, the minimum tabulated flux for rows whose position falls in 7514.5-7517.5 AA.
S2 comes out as 41.63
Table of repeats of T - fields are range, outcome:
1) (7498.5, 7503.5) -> 47.3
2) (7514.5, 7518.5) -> 45.7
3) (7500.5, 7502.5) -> 47.5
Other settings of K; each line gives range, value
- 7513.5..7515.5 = 48.16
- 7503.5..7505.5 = 49.28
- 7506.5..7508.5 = 45.74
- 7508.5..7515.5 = 46.46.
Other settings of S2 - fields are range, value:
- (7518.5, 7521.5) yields 43.99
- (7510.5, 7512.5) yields 47.24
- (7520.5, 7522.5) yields 48.22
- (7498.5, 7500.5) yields 48.34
